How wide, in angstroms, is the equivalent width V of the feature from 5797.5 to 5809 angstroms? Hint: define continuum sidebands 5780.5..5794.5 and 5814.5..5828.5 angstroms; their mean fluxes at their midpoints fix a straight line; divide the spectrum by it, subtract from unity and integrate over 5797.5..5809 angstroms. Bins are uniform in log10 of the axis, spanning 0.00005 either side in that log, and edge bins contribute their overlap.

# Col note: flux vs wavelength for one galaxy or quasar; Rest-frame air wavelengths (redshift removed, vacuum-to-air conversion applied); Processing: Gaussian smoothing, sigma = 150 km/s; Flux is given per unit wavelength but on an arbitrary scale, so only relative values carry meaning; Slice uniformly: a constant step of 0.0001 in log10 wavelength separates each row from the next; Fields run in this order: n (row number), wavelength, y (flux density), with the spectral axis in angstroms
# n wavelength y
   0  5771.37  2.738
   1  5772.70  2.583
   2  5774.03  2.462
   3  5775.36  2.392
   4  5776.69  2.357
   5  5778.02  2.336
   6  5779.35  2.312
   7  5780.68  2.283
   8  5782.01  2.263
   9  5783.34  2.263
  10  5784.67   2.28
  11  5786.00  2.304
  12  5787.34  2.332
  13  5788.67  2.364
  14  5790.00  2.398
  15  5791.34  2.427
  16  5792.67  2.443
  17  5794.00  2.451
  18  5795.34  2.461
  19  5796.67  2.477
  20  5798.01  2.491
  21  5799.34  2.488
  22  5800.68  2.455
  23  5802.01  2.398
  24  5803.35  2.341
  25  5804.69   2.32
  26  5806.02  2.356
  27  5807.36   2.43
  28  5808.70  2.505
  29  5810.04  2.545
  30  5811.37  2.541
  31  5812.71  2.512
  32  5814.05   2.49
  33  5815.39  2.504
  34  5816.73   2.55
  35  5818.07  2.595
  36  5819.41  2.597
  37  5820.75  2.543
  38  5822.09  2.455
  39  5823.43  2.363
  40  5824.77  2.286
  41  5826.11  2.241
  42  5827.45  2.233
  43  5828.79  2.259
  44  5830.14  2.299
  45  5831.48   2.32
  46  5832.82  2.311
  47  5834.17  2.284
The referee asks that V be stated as -0.1 angstroms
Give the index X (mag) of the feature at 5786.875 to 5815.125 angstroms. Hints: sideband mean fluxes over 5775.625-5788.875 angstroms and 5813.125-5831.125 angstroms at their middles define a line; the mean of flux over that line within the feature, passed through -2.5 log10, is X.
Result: -0.04 mag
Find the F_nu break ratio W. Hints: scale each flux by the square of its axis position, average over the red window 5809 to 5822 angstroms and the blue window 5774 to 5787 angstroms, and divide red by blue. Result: 1.11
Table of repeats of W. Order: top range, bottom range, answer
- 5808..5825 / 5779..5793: 1.09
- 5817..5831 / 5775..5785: 1.05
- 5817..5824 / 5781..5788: 1.11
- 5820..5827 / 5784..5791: 1.03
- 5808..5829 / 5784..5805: 1.03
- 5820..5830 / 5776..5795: 1.01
